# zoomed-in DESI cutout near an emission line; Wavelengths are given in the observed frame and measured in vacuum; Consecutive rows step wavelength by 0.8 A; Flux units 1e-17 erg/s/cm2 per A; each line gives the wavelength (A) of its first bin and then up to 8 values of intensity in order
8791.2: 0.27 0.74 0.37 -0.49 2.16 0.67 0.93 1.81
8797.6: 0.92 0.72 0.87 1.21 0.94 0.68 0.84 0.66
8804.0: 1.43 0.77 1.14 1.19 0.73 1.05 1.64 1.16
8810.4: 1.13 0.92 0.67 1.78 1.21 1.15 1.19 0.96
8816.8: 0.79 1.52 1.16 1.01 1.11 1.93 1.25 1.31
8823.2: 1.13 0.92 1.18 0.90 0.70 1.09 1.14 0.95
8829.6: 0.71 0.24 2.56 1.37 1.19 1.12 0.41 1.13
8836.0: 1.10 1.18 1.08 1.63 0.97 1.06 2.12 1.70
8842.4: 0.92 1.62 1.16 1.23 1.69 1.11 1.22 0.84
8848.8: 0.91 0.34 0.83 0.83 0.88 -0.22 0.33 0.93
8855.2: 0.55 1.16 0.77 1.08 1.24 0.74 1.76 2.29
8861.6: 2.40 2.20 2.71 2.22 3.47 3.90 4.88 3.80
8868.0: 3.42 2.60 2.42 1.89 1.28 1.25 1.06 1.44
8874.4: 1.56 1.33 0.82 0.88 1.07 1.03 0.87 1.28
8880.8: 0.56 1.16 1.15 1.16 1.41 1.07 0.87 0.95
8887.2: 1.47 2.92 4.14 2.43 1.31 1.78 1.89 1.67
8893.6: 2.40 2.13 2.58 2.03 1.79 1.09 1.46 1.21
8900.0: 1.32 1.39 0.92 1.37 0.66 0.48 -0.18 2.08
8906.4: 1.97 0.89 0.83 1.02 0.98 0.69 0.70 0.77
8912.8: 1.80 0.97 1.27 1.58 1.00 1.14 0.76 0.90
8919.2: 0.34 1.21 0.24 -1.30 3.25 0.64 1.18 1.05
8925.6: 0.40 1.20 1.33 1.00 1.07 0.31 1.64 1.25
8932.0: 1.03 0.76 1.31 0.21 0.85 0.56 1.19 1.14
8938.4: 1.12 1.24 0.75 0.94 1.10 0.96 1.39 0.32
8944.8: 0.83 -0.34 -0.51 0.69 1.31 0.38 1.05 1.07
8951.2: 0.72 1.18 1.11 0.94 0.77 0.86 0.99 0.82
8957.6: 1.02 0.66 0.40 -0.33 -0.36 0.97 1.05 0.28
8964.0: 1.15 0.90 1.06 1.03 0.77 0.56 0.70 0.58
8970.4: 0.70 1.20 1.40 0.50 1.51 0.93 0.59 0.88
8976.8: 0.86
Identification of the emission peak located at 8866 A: Halpha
